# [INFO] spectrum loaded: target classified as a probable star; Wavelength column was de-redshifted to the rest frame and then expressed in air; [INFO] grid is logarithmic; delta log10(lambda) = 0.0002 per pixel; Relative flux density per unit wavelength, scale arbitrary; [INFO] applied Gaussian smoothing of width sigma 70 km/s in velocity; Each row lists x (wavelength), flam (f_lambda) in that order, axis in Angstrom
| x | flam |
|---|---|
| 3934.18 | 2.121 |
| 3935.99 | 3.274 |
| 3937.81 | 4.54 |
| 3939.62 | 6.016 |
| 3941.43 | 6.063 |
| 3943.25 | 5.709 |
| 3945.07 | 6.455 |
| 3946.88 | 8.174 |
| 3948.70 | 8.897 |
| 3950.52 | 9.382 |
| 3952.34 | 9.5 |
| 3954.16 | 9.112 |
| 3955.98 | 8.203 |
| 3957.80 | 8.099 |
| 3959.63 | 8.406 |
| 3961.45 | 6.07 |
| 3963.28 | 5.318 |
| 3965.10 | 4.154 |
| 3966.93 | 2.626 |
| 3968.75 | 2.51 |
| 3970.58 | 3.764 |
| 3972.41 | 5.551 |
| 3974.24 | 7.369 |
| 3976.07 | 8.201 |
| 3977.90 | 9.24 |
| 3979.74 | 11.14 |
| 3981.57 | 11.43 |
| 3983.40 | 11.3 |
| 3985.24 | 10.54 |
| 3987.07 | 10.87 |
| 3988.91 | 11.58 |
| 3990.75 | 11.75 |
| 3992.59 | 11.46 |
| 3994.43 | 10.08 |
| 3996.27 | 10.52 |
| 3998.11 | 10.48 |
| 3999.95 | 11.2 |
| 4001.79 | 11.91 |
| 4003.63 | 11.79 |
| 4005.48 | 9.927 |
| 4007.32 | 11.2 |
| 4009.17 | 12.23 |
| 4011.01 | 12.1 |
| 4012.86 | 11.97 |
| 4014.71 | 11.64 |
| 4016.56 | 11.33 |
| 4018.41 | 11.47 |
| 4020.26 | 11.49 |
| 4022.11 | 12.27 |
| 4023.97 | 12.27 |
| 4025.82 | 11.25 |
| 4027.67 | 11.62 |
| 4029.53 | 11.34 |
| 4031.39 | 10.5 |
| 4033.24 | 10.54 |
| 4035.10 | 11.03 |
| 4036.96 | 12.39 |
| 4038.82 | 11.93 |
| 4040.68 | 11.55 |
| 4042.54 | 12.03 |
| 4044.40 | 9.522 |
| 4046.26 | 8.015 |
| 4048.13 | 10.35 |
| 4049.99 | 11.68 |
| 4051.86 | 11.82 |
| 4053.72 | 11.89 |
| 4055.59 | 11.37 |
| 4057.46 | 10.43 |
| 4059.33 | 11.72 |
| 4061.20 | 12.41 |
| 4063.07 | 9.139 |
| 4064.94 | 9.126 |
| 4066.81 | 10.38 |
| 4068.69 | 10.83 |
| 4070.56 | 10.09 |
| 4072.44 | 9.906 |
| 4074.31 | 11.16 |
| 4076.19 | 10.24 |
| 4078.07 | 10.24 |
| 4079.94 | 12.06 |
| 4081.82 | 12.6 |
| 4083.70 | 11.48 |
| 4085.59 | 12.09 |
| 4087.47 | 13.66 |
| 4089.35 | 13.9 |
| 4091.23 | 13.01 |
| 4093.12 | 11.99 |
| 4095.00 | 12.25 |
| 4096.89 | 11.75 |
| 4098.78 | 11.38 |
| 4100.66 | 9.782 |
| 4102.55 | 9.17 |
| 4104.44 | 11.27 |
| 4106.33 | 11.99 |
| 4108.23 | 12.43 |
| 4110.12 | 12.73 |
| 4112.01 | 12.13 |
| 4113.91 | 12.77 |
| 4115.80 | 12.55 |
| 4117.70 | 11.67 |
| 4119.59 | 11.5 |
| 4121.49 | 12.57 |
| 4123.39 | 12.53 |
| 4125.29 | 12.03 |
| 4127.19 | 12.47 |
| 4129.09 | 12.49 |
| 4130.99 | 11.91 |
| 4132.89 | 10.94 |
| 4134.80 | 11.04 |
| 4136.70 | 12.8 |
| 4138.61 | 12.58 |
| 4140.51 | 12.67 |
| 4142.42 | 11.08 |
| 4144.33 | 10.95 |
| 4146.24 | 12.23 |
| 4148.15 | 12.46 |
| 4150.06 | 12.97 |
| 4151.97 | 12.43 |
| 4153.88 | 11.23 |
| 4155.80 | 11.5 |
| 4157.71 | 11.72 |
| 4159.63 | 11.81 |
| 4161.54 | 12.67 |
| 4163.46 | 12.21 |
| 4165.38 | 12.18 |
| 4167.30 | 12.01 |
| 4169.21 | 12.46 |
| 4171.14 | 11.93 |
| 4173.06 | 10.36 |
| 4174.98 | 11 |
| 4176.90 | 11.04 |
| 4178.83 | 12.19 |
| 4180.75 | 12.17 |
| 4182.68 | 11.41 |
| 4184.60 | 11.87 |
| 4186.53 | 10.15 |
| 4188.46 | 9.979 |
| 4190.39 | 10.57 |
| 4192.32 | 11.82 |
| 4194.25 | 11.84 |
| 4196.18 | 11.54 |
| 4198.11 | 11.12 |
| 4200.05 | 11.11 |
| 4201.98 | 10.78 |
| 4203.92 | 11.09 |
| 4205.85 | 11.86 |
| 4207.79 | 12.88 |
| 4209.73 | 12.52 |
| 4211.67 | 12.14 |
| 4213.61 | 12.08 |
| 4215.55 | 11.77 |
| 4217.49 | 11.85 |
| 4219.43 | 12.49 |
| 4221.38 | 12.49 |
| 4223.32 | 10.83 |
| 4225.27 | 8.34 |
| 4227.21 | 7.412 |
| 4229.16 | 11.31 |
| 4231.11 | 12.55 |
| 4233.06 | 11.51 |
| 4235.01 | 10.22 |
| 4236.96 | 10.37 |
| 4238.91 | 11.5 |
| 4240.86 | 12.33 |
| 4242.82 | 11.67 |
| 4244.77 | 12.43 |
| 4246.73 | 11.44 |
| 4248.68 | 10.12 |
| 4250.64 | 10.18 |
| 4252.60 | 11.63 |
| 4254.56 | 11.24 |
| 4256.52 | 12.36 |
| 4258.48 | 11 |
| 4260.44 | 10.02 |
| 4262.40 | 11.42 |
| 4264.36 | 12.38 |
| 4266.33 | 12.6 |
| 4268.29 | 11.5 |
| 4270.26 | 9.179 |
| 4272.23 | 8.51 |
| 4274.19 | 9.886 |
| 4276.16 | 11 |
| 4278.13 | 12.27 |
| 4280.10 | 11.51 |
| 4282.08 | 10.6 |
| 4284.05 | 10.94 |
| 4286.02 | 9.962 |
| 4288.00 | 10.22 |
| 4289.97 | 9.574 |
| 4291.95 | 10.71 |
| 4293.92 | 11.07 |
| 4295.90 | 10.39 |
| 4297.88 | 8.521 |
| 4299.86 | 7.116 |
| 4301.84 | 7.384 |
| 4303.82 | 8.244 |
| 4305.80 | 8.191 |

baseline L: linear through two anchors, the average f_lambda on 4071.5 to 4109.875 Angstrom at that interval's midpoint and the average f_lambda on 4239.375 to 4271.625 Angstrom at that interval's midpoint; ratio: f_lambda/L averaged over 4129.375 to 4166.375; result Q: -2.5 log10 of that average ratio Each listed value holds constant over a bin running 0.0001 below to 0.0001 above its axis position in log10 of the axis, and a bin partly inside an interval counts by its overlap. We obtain -0.04 mag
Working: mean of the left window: 11.6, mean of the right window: 11.3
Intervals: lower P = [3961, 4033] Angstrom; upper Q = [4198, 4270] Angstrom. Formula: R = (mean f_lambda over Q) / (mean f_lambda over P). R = 1.15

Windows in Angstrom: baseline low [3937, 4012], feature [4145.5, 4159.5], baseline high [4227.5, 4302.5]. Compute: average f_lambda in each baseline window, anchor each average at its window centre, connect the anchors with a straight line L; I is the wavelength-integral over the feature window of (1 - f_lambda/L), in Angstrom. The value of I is -3.0 Angstrom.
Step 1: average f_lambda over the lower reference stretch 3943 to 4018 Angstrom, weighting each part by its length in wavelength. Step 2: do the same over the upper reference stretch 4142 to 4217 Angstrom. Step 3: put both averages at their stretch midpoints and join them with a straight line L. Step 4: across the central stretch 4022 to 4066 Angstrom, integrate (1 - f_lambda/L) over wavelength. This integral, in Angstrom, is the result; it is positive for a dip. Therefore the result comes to -4.9 Angstrom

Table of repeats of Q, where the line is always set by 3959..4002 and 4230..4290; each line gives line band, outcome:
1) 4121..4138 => -0.215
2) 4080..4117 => -0.242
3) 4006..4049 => -0.245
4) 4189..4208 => -0.085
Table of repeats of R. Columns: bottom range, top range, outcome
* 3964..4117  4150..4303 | 1.03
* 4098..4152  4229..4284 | 0.94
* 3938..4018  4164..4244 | 1.27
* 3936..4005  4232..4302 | 1.29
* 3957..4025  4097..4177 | 1.23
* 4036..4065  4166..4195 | 1.03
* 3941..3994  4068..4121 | 1.45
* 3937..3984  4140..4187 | 1.64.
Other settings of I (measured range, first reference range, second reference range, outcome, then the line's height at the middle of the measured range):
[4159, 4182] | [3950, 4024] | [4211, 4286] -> -2.6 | 10.6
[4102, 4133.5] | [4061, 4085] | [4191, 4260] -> -3.2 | 10.9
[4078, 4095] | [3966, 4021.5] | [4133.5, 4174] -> -2.0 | 11.1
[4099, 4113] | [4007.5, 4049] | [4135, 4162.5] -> 0.5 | 11.8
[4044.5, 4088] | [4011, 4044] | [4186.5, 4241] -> 2.1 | 11.5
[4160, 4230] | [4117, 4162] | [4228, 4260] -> 1.3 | 11.6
